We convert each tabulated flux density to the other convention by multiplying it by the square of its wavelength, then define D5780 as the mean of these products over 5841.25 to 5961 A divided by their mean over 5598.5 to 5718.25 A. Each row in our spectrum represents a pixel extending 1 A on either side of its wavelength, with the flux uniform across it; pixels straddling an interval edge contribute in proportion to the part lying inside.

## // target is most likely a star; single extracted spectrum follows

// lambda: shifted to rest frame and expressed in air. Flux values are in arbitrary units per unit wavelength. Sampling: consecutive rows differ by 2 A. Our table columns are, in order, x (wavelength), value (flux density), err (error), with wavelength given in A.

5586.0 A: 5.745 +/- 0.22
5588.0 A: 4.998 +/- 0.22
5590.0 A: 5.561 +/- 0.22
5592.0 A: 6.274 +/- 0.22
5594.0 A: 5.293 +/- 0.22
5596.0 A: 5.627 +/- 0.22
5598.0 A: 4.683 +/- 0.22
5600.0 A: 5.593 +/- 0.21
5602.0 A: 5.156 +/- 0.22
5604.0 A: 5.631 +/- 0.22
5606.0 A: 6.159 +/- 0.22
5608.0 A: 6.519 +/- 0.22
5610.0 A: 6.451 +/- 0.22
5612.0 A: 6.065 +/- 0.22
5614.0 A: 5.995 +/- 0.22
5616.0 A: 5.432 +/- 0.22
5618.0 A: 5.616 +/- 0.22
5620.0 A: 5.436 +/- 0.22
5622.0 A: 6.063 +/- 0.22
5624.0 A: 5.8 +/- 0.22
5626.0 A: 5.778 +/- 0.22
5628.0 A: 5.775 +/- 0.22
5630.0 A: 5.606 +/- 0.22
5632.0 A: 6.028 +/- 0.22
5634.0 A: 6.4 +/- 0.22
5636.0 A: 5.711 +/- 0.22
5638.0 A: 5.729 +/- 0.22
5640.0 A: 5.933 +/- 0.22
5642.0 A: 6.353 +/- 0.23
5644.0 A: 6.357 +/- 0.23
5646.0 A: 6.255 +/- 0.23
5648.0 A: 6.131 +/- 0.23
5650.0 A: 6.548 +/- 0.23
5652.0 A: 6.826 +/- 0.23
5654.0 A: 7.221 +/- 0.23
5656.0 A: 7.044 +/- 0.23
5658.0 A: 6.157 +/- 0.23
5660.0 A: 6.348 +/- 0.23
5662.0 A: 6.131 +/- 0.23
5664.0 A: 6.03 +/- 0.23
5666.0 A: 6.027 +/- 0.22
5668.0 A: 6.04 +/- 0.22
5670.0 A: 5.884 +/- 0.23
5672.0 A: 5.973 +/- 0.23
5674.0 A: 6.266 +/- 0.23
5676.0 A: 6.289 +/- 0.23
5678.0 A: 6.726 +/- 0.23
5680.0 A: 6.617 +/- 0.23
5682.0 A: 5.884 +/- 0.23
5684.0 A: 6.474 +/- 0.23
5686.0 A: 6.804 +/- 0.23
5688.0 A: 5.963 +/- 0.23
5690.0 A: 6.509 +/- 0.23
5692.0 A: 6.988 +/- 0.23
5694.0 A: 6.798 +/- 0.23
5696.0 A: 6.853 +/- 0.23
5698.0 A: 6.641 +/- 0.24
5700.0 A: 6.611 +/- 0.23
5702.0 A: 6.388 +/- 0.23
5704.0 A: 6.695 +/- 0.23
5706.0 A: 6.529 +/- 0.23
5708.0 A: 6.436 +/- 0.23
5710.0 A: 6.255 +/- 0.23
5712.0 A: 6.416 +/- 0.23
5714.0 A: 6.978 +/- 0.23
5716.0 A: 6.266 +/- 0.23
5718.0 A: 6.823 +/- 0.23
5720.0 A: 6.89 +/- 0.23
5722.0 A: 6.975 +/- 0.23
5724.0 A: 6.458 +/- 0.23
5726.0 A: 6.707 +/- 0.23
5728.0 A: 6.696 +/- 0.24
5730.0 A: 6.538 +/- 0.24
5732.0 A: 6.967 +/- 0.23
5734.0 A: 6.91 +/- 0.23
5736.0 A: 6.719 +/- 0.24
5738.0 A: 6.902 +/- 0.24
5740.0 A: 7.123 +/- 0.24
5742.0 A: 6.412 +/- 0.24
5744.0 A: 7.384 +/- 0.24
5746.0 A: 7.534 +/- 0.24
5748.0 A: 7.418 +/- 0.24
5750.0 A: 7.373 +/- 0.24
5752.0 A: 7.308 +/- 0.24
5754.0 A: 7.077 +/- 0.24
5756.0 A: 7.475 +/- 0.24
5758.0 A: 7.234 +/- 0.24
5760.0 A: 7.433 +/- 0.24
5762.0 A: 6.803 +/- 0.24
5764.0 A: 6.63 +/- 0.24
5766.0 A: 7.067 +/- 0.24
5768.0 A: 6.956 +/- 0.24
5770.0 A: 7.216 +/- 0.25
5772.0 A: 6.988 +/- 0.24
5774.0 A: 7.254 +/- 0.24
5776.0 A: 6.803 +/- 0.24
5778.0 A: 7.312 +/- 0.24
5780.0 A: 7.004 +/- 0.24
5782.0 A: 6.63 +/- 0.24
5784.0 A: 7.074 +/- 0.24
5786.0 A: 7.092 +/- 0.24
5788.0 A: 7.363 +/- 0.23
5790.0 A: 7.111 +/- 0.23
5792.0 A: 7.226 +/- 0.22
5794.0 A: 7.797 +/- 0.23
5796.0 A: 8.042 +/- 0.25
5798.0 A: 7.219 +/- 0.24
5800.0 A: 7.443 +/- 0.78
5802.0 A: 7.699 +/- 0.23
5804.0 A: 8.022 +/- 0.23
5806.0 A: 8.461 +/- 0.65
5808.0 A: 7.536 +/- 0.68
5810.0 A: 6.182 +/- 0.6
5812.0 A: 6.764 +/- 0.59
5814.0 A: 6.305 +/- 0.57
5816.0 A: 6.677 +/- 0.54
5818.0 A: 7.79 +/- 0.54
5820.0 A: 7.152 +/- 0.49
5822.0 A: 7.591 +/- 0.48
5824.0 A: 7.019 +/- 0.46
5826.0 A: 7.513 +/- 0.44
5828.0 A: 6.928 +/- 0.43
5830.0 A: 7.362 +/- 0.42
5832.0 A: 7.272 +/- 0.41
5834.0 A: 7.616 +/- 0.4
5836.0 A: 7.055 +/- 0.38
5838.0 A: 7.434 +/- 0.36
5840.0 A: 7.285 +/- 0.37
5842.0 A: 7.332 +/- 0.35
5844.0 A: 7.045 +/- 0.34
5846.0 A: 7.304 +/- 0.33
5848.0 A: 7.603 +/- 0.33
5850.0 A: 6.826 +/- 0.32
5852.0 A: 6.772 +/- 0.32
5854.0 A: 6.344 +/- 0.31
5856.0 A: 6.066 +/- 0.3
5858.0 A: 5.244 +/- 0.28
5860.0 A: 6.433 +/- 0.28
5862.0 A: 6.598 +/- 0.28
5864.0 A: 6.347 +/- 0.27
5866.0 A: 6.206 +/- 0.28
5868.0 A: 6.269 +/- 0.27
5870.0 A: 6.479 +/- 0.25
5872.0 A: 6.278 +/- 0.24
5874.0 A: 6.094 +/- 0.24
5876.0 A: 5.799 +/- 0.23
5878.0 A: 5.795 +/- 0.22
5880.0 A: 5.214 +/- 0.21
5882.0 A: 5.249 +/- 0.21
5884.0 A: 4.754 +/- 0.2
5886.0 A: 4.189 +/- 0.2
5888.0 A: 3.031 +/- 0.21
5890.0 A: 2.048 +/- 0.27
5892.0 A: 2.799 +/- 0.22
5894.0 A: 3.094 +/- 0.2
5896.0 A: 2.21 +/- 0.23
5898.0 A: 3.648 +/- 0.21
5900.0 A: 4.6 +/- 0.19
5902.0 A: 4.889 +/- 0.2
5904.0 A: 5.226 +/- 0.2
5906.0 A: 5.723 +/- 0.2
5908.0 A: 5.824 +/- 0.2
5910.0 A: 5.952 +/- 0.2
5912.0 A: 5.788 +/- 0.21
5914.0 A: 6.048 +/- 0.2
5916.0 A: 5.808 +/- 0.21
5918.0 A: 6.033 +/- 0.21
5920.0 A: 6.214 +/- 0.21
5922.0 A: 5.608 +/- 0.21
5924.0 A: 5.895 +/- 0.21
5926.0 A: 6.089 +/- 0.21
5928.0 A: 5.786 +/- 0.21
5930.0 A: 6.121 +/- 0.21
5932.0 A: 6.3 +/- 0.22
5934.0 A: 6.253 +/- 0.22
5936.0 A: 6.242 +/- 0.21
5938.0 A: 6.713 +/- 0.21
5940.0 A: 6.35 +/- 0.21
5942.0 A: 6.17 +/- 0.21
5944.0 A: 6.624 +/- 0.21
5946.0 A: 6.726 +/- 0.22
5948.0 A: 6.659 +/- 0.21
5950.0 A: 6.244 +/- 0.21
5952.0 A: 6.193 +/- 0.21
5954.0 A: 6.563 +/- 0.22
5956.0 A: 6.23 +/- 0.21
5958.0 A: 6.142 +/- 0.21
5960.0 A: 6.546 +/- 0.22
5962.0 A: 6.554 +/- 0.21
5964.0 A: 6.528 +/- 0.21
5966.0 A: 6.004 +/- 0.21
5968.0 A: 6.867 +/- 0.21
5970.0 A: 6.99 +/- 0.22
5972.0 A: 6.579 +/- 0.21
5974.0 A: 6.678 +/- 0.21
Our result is 1.0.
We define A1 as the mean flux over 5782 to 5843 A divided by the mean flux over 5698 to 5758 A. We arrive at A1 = 1.1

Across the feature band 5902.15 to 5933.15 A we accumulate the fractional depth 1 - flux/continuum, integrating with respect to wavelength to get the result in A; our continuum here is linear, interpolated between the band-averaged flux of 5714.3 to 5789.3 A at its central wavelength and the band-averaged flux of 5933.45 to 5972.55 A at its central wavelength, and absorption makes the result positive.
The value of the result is 3.2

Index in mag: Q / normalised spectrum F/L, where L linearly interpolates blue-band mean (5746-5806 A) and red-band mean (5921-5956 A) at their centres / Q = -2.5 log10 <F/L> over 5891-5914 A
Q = 0.37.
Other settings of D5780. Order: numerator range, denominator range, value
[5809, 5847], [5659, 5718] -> 1.17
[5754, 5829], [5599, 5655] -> 1.27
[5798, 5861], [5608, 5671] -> 1.24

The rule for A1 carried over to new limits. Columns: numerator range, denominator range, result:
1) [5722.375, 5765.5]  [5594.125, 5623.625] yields 1.22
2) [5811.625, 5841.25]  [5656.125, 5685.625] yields 1.15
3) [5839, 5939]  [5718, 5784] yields 0.81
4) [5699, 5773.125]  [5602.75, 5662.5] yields 1.13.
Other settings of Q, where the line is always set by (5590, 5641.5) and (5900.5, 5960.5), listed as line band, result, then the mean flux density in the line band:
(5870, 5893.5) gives 0.27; 4.7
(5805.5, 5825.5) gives -0.19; 7.12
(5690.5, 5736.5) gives -0.14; 6.67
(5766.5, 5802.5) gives -0.21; 7.23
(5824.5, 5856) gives -0.19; 7.14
